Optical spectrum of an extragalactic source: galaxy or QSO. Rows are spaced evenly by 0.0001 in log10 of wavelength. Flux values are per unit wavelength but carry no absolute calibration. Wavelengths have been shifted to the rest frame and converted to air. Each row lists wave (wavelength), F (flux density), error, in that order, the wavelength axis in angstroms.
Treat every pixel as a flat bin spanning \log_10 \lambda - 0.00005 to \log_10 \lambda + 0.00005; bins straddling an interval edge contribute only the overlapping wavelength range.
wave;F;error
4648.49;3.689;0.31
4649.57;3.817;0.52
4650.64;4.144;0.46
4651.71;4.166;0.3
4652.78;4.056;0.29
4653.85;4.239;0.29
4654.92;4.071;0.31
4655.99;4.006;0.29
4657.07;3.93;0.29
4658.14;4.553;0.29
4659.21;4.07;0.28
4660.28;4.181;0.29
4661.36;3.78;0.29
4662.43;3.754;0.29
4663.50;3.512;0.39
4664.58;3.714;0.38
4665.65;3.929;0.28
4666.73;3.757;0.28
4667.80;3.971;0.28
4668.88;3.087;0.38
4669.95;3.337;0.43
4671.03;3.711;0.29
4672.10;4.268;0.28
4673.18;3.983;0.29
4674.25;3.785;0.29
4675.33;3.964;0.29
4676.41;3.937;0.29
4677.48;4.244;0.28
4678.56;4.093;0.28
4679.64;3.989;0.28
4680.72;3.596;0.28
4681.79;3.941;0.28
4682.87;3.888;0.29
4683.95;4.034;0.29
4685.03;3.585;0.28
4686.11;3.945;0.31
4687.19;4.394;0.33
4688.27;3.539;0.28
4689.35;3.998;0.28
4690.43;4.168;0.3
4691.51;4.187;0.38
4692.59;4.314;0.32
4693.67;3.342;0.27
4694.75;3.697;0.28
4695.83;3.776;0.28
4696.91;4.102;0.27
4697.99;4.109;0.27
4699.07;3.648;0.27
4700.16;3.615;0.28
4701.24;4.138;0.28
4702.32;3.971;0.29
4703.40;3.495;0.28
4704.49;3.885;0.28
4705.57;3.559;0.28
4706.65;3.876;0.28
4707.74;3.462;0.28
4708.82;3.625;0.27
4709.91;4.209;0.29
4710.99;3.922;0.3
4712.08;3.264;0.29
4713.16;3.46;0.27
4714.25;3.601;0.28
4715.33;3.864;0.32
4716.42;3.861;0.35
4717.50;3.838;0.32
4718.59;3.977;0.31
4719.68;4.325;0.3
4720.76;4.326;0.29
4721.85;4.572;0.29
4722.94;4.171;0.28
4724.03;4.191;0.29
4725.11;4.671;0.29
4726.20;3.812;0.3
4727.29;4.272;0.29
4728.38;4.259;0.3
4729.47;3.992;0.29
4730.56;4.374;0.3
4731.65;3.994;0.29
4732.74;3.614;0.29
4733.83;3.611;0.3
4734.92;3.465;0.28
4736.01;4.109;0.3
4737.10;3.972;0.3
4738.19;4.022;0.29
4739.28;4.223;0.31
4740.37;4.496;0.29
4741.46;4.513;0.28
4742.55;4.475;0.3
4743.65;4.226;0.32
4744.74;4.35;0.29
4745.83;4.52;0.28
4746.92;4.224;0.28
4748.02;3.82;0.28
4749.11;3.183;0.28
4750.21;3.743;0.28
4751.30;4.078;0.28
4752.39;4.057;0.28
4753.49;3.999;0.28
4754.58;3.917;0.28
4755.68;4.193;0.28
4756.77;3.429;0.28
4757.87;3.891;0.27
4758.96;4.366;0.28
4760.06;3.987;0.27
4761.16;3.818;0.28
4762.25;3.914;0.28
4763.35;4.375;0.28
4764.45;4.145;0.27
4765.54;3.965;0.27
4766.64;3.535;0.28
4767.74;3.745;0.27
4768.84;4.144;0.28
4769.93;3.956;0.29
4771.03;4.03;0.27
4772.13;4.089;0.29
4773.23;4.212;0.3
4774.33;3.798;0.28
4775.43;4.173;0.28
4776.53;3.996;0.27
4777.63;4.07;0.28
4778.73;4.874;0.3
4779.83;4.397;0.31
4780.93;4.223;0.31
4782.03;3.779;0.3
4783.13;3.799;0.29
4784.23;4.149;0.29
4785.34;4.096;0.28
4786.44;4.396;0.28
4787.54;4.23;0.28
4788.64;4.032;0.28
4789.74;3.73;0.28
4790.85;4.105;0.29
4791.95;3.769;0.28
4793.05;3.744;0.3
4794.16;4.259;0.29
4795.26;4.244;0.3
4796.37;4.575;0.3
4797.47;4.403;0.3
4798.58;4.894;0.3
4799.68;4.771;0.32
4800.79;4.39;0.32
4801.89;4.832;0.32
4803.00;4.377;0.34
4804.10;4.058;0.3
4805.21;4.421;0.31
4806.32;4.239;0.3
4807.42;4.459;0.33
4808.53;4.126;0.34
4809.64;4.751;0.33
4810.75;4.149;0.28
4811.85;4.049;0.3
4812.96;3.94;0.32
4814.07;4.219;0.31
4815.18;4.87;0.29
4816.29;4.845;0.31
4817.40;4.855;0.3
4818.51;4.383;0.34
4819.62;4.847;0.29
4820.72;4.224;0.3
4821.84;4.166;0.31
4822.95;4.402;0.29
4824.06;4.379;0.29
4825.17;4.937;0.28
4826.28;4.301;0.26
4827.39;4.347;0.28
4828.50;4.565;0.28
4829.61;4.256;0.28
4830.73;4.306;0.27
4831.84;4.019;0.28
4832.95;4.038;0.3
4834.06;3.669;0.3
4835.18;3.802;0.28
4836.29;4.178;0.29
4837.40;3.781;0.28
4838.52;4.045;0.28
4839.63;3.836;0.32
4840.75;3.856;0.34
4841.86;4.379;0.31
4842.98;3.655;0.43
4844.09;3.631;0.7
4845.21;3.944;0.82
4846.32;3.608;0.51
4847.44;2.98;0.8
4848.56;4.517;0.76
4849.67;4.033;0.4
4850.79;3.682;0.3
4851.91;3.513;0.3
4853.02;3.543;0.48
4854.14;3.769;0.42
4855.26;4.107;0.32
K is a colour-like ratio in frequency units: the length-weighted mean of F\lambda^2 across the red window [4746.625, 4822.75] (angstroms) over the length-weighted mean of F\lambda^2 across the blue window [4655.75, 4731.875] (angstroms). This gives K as 1.11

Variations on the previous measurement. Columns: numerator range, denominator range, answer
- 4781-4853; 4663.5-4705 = 1.14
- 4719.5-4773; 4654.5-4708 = 1.08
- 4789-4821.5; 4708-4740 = 1.13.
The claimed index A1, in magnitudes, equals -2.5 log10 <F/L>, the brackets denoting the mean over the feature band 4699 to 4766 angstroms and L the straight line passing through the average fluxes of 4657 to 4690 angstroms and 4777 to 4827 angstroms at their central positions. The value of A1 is 0.03 mag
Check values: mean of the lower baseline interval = 3.89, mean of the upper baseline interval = 4.33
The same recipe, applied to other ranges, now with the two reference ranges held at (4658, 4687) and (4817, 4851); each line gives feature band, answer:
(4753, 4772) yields 0.01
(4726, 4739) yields 0.00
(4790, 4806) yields -0.07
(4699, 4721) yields 0.04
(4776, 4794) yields -0.01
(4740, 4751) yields -0.04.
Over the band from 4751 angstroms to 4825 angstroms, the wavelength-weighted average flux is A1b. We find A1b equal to 4.2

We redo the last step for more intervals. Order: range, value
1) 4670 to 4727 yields 3.92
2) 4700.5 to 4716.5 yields 3.74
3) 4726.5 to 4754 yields 4.06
